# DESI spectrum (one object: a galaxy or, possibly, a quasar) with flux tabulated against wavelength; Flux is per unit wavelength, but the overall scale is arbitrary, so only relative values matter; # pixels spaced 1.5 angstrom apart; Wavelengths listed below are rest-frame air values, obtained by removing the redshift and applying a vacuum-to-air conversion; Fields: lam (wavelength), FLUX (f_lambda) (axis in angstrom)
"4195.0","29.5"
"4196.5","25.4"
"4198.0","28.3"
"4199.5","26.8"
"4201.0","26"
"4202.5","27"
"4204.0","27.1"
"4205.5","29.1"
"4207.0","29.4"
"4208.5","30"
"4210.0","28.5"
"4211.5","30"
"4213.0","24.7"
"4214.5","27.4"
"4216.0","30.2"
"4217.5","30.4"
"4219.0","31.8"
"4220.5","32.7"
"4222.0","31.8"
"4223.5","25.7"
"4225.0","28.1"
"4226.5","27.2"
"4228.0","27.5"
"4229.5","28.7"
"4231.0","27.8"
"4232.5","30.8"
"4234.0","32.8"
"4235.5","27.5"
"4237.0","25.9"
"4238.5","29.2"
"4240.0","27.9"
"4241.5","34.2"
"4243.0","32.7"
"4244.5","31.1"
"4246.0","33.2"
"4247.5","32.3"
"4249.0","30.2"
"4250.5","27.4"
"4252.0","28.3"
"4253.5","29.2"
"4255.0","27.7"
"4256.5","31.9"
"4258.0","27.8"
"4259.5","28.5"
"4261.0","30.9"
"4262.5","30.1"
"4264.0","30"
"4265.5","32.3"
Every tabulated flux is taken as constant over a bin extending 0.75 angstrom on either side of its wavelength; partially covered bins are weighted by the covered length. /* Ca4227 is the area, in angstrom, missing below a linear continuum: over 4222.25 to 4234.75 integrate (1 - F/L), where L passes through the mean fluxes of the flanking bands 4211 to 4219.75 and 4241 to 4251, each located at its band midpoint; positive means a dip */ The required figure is 0.61 angstrom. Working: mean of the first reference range 29.1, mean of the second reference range 31.6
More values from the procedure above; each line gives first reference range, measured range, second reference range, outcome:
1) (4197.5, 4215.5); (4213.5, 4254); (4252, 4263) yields -1.4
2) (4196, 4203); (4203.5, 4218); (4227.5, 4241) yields -0.7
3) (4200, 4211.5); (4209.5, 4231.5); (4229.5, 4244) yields 0.1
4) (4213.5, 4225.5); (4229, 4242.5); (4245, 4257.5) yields 0.2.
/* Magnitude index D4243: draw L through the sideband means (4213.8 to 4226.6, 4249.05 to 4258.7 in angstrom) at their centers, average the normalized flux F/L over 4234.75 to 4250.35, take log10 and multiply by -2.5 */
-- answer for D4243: -0.04 mag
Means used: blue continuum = 29.6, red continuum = 28.8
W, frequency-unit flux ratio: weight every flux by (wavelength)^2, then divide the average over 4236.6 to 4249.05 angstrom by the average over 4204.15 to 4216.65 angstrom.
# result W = 1.10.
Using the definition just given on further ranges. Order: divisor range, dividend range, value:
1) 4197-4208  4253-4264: 1.09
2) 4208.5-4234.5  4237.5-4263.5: 1.05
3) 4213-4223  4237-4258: 1.01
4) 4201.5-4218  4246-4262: 1.06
